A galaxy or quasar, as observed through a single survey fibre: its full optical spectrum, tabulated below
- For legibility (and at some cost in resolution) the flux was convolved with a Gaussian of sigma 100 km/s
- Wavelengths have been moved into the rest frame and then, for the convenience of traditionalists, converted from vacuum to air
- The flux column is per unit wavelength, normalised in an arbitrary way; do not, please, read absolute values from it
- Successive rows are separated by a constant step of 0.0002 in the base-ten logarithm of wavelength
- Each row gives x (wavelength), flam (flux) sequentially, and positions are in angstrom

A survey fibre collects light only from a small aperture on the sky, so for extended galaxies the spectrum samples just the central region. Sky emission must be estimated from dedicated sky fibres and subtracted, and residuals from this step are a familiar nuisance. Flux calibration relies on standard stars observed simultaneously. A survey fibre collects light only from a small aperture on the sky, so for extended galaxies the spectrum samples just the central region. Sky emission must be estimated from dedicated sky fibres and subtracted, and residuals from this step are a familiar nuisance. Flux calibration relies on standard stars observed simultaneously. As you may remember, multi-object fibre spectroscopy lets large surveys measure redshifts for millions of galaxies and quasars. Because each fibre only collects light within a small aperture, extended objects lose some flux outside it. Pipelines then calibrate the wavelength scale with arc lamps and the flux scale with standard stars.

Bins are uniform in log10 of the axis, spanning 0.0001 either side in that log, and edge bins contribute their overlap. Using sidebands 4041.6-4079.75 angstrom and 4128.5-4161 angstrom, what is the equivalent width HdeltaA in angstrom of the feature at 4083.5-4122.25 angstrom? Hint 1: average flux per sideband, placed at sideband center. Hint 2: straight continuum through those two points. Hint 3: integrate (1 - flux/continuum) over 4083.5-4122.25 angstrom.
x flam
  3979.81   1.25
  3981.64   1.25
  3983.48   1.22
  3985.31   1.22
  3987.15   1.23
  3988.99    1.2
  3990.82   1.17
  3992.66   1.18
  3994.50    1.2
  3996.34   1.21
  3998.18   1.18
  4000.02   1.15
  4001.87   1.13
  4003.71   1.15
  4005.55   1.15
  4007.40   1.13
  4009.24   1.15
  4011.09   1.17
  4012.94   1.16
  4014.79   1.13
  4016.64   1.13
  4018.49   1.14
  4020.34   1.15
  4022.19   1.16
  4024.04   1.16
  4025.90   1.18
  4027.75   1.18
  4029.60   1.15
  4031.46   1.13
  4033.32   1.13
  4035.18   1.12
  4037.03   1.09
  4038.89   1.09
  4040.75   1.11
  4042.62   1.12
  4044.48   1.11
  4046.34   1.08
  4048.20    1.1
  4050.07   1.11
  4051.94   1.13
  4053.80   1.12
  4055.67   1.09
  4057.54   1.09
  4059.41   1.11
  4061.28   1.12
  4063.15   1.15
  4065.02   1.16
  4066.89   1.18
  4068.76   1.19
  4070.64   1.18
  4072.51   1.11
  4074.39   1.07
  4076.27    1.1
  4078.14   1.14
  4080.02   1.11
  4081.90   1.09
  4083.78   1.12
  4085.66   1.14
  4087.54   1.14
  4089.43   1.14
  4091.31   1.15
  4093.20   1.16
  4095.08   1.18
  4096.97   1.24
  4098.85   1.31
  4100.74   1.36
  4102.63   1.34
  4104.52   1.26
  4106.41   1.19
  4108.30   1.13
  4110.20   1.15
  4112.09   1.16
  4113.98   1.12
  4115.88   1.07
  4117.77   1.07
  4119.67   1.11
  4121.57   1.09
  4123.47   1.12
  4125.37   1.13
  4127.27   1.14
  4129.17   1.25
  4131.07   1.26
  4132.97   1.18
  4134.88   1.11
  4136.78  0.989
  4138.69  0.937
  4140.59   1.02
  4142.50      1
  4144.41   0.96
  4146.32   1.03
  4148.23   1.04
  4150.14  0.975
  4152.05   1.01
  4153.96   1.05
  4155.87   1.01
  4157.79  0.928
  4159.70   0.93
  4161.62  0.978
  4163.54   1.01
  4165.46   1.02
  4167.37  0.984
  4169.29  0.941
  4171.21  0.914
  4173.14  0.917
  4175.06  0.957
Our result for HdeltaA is -3.4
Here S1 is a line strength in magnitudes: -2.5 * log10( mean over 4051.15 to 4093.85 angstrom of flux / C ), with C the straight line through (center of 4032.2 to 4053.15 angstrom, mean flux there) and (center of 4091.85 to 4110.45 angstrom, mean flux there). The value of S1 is 0.04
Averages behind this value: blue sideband 1.11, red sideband 1.23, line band 1.13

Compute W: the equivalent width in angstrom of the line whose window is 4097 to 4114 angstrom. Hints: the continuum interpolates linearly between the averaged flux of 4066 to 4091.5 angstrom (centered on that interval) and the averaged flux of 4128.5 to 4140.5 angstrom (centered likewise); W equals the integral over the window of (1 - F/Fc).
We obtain -1.6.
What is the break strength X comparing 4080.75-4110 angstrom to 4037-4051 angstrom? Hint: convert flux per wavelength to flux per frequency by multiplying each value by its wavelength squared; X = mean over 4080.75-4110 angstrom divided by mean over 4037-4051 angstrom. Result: 1.11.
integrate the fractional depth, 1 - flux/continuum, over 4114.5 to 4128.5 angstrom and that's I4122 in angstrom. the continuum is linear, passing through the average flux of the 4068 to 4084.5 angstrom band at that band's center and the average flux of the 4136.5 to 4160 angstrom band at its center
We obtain -0.90 angstrom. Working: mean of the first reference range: 1.12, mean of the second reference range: 0.993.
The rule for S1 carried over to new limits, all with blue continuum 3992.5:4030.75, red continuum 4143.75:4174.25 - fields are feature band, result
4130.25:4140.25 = -0.081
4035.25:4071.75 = -0.015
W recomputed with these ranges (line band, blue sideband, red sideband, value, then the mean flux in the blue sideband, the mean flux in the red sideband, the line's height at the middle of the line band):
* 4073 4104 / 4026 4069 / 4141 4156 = -2.8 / 1.12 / 1.01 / 1.08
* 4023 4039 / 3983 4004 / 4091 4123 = 0.6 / 1.19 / 1.18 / 1.19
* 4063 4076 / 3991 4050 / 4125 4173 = -0.6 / 1.14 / 1.03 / 1.1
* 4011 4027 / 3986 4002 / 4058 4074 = 0.3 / 1.19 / 1.15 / 1.17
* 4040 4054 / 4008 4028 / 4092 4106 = 1.0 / 1.15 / 1.26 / 1.19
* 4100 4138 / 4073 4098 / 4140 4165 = -3.3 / 1.14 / 0.995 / 1.07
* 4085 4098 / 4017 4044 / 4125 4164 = -1.0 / 1.14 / 1.04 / 1.09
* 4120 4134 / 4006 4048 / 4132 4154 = -1.7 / 1.13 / 1.02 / 1.04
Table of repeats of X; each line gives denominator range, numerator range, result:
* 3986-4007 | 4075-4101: 1.04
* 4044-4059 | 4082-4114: 1.11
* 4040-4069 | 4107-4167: 0.99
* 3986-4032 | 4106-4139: 1.02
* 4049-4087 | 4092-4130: 1.07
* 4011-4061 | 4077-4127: 1.07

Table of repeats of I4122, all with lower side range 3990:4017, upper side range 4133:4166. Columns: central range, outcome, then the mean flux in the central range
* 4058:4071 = -0.68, 1.15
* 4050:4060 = -0.03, 1.11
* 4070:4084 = -0.41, 1.11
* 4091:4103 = -2.15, 1.25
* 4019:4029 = -0.23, 1.17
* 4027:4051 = 0.12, 1.12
